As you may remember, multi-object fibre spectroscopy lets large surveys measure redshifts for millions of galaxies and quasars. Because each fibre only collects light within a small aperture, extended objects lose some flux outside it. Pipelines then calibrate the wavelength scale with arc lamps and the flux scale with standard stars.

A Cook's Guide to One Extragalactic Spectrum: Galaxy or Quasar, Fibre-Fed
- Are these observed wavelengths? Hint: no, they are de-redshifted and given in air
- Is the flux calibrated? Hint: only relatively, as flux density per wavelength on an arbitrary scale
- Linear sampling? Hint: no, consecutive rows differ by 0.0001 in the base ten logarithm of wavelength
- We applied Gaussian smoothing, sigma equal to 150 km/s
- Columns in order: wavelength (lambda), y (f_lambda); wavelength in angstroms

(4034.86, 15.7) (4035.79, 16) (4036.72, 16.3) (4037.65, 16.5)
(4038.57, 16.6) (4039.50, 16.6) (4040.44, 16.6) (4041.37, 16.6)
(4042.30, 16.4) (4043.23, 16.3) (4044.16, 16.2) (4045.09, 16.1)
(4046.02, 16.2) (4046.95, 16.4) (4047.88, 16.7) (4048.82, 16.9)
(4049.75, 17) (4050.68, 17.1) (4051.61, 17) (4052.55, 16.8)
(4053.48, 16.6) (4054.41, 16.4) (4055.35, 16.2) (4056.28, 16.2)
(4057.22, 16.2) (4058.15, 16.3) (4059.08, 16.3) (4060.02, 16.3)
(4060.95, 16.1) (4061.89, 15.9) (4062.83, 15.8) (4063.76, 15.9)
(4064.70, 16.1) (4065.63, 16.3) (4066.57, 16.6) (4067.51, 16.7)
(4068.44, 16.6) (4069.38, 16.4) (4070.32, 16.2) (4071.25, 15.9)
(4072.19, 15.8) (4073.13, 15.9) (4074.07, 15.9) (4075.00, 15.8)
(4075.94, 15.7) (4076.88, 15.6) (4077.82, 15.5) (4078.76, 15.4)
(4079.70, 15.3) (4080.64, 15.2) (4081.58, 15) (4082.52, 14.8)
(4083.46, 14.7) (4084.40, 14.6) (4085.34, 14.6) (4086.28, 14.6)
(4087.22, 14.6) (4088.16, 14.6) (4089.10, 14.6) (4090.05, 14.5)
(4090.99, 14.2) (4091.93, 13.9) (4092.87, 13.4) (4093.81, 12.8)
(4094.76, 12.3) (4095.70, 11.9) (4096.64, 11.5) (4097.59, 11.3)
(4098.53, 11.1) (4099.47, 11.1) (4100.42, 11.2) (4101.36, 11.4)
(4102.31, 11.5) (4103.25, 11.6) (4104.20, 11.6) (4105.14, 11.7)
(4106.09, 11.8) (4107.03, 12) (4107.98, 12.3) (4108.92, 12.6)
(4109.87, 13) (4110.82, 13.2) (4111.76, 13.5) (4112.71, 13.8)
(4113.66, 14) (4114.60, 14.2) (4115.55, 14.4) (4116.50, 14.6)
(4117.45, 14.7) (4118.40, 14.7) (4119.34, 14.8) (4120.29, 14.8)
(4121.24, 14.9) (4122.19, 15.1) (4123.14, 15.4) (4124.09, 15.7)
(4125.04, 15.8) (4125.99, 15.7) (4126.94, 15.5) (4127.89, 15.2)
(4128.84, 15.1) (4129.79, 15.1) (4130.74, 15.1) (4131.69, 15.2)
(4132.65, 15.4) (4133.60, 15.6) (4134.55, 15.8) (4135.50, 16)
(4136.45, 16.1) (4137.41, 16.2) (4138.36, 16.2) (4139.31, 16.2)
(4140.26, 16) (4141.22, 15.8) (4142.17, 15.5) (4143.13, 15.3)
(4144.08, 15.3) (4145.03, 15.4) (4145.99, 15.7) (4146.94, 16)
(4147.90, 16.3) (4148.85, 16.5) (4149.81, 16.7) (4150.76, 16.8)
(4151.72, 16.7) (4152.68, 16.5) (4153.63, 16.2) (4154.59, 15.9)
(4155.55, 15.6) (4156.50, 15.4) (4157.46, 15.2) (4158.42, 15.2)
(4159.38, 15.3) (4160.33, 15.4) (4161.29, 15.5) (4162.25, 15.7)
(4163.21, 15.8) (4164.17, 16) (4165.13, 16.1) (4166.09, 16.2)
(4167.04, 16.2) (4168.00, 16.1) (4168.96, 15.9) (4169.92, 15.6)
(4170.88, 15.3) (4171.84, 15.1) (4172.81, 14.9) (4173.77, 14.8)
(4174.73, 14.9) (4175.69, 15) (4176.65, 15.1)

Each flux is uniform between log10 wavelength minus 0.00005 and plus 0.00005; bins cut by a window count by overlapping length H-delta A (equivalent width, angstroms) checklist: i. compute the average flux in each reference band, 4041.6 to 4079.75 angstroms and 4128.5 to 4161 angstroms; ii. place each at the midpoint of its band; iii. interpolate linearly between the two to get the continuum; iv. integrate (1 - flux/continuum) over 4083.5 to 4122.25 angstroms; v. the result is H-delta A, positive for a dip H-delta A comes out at 6.7 angstroms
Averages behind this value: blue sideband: 16.2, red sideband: 15.8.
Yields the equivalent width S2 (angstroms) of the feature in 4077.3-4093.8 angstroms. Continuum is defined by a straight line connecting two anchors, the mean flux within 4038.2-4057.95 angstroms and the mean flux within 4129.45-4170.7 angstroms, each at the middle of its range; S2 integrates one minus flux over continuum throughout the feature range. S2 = 1.7 angstroms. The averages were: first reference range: 16.5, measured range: 14.6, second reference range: 15.8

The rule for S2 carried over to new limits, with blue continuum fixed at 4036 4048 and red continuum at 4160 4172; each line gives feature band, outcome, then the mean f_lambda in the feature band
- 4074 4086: 0.8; 15.2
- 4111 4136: 1.6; 15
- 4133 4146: 0.1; 15.8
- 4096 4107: 3.2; 11.5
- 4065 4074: 0.0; 16.2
